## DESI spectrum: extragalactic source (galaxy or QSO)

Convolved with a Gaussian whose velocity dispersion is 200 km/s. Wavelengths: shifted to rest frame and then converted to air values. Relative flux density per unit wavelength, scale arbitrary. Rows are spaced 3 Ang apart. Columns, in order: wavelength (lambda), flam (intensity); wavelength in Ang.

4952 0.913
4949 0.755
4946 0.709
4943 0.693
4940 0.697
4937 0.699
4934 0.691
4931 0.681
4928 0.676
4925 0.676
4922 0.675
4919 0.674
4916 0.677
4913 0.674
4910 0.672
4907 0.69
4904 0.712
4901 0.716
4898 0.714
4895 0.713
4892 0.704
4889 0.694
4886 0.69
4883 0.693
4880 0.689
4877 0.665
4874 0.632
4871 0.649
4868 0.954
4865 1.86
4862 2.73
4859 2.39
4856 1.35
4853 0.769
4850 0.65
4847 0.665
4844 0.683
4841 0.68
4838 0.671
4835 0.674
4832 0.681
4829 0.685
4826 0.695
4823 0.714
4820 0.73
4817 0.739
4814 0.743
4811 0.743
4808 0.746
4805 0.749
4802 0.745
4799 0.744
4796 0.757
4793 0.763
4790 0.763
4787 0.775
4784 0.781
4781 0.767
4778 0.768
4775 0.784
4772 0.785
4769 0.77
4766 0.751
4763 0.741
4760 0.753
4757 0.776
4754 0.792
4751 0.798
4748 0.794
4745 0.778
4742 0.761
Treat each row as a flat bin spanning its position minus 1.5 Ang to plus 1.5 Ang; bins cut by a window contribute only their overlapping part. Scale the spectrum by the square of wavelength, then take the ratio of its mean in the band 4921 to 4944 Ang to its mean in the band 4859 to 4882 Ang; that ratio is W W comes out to 0.57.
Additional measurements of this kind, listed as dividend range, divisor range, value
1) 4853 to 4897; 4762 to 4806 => 1.47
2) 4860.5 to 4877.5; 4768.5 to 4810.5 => 1.73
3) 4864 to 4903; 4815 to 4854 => 1.15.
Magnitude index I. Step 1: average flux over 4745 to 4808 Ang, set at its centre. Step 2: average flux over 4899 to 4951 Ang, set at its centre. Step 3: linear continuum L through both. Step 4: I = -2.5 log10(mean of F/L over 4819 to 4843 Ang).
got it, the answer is 0.08 mag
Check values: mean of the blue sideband 0.768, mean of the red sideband 0.695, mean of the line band 0.69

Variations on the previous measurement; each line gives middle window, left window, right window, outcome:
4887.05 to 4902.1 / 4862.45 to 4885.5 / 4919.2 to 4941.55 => 0.21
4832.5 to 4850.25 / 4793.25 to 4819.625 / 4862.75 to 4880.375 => 0.29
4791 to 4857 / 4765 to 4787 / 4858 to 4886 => 0.31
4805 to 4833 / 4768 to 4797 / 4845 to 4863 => 0.43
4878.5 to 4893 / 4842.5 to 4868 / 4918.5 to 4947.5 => 0.50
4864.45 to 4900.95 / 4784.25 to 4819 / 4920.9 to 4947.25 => -0.09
